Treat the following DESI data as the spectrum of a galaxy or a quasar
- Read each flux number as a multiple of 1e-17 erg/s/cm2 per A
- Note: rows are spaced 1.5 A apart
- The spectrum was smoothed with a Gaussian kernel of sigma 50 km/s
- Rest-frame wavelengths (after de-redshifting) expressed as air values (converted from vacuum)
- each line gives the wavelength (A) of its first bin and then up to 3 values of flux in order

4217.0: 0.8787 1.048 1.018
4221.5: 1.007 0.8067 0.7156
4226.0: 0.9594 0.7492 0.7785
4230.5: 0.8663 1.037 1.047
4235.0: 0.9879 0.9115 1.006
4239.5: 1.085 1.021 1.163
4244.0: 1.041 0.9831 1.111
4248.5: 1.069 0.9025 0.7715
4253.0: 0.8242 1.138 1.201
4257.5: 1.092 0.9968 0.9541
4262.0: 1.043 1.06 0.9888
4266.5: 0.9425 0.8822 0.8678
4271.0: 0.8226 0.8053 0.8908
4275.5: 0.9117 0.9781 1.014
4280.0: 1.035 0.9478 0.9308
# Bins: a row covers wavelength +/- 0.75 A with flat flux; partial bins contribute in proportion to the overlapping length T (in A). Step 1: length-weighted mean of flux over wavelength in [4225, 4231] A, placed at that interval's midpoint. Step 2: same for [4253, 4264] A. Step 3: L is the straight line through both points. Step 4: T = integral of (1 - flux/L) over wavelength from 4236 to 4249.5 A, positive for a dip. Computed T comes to -1.5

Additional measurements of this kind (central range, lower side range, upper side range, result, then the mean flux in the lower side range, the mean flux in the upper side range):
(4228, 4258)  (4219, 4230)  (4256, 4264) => -1.3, 0.866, 1.04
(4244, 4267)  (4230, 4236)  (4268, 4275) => -2.5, 0.986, 0.853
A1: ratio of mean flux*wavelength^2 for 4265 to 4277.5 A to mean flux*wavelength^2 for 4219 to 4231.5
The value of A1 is 1.05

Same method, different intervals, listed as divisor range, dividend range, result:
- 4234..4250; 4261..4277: 0.91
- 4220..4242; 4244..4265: 1.10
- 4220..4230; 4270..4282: 1.11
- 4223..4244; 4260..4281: 1.01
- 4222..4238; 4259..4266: 1.14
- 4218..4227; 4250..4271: 1.08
